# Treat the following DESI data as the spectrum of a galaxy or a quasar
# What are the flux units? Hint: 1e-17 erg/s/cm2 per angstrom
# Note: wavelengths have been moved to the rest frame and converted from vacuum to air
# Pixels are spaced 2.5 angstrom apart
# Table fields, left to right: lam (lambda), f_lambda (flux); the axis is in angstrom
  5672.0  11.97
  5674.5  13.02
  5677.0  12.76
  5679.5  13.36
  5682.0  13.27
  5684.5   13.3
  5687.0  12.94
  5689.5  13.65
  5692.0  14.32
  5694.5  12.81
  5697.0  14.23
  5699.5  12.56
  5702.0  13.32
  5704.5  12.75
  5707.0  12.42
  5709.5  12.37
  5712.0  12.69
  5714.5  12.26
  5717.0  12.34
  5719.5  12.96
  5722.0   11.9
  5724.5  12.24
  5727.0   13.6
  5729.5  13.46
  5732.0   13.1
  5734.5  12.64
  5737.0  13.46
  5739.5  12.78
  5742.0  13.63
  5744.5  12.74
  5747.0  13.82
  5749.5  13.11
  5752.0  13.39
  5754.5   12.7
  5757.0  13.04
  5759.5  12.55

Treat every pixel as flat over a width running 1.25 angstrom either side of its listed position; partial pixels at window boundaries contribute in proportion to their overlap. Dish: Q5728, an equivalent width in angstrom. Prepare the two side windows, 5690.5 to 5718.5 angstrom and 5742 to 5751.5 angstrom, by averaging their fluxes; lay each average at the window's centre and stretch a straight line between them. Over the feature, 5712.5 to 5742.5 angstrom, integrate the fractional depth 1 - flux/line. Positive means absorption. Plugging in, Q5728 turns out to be 0.65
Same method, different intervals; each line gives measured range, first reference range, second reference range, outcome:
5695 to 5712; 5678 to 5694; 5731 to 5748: 0.5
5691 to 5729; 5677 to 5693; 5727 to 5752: 1.3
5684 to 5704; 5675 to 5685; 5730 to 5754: -0.3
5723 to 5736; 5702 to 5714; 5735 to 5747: 0.0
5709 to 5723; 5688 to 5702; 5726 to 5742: 0.9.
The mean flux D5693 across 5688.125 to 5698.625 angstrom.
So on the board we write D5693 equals 13.7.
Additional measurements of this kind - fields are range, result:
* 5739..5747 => 13.2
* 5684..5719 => 13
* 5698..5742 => 12.8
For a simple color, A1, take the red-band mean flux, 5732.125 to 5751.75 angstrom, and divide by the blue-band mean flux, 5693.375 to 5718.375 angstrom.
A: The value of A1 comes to 1.03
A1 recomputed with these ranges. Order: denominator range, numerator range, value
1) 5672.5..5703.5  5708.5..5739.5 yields 0.96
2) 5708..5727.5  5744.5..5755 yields 1.06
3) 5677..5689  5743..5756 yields 1.00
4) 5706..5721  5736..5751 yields 1.06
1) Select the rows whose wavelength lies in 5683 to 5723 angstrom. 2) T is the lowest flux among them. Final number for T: 11.9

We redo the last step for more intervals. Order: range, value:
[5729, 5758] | 12.64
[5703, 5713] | 12.37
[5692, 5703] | 12.56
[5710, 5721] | 12.26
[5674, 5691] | 12.76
